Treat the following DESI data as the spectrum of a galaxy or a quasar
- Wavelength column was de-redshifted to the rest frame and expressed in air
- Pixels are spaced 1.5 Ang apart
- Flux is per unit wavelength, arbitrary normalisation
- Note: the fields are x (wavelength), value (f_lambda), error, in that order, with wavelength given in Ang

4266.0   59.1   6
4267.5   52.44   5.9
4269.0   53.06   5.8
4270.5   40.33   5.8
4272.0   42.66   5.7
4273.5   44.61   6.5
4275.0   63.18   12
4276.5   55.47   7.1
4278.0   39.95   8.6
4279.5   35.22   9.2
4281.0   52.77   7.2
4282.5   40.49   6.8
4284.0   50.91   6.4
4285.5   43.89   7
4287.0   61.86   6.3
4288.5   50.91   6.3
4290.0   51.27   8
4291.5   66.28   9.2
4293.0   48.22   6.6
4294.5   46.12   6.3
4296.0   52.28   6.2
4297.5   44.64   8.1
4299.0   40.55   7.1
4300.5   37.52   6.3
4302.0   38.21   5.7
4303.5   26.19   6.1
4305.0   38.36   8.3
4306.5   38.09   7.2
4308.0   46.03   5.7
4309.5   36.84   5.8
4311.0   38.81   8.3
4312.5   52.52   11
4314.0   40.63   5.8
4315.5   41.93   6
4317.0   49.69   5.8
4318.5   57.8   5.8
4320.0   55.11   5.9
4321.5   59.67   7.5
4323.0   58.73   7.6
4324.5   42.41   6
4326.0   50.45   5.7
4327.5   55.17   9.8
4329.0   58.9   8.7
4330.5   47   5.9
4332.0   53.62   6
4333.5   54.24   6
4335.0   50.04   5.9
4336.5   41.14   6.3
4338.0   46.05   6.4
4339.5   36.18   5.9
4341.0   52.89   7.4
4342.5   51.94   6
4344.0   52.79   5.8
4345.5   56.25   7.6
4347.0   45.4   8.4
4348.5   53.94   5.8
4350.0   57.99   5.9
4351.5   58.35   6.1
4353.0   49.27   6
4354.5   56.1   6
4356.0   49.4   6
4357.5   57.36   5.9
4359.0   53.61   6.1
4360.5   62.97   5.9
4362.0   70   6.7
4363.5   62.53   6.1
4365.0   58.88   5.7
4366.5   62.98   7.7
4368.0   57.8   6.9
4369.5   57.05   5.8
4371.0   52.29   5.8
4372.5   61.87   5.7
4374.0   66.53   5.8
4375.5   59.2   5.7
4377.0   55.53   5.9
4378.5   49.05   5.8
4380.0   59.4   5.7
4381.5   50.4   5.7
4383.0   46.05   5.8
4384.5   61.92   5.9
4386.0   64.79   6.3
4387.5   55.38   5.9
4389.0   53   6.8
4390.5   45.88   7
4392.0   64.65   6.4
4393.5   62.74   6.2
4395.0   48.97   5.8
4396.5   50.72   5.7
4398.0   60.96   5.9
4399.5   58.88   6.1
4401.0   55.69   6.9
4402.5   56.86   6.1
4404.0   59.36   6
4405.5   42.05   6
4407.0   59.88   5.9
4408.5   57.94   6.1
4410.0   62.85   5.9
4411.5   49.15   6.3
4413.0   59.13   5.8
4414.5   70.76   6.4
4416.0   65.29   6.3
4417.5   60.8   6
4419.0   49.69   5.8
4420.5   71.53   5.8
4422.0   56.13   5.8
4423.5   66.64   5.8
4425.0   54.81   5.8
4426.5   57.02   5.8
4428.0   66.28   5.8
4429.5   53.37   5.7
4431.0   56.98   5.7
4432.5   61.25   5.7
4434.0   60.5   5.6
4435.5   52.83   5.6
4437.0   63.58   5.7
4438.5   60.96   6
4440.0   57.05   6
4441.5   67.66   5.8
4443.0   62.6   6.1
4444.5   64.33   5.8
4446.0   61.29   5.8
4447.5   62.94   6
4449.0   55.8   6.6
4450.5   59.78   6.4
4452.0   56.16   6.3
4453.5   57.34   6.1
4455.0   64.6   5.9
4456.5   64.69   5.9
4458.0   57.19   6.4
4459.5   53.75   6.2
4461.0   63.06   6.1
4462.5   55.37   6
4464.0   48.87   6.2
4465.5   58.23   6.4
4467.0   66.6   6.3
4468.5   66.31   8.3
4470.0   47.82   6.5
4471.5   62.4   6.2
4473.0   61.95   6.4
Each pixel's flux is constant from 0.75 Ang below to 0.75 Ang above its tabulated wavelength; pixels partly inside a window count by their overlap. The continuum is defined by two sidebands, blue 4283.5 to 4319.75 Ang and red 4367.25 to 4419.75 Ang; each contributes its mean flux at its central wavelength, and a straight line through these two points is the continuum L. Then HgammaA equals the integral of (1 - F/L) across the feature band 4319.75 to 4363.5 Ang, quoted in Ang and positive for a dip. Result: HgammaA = -2.1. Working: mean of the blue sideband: 45.9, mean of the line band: 53.1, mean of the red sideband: 56.9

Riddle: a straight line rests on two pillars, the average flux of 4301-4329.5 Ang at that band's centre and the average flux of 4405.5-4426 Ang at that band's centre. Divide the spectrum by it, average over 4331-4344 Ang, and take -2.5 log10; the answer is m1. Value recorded 0.02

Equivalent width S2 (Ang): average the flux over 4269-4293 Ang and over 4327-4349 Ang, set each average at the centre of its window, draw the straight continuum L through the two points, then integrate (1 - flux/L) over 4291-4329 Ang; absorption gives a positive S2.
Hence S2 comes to 2.5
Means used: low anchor 49.4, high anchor 50.3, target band 46.6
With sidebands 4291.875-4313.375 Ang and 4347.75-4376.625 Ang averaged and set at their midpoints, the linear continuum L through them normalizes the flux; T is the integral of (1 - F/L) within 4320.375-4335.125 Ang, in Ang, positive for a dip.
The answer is -1.3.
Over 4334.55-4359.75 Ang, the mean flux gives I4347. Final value 51.1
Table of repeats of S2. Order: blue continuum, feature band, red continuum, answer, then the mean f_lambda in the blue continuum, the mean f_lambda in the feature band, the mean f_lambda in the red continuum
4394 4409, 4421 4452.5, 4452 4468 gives -1.40 Ang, 55.2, 60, 59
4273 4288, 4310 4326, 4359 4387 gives 1.02 Ang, 48.9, 49.6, 58.7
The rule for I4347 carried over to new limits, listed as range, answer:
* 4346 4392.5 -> 56.7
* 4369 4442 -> 58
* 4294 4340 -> 46.3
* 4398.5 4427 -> 58.7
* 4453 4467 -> 58.6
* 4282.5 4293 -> 52.8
